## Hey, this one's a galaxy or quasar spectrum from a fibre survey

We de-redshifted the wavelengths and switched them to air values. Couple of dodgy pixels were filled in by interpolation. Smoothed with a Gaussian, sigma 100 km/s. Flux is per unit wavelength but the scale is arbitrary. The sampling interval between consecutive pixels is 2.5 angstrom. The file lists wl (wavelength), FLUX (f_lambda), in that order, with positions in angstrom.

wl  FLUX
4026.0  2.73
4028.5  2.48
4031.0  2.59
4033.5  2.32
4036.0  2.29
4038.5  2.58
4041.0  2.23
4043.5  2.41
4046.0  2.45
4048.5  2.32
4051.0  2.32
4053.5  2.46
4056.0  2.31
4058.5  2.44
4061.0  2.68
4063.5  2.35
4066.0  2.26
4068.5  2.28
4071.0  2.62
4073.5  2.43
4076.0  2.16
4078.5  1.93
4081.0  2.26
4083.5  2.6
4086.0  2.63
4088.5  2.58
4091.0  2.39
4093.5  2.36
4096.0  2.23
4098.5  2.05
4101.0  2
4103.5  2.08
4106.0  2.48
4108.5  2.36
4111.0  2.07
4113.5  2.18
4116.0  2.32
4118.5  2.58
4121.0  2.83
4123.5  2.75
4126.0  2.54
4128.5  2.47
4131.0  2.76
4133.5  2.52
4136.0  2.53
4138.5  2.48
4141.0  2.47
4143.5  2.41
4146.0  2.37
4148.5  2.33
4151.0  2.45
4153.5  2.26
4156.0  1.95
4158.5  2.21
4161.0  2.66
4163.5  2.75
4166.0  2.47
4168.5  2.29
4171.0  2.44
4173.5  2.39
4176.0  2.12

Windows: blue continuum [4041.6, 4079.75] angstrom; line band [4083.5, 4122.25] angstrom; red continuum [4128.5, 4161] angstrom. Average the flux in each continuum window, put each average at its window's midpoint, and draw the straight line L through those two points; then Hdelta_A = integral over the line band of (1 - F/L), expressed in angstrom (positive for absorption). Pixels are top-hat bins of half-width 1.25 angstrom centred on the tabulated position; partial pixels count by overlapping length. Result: 0.5 angstrom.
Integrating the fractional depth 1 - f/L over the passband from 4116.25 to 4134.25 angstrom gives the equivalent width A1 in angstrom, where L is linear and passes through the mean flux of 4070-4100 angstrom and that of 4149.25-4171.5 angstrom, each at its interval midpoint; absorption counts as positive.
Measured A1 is -1.9 angstrom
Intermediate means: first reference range 2.35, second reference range 2.38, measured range 2.62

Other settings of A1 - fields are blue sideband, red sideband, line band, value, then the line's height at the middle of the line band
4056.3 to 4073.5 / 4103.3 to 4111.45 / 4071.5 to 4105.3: 0.8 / 2.35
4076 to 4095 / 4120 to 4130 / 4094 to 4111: 2.0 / 2.49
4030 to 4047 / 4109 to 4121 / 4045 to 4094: -0.2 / 2.38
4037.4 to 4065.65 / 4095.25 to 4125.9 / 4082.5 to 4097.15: -0.6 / 2.36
